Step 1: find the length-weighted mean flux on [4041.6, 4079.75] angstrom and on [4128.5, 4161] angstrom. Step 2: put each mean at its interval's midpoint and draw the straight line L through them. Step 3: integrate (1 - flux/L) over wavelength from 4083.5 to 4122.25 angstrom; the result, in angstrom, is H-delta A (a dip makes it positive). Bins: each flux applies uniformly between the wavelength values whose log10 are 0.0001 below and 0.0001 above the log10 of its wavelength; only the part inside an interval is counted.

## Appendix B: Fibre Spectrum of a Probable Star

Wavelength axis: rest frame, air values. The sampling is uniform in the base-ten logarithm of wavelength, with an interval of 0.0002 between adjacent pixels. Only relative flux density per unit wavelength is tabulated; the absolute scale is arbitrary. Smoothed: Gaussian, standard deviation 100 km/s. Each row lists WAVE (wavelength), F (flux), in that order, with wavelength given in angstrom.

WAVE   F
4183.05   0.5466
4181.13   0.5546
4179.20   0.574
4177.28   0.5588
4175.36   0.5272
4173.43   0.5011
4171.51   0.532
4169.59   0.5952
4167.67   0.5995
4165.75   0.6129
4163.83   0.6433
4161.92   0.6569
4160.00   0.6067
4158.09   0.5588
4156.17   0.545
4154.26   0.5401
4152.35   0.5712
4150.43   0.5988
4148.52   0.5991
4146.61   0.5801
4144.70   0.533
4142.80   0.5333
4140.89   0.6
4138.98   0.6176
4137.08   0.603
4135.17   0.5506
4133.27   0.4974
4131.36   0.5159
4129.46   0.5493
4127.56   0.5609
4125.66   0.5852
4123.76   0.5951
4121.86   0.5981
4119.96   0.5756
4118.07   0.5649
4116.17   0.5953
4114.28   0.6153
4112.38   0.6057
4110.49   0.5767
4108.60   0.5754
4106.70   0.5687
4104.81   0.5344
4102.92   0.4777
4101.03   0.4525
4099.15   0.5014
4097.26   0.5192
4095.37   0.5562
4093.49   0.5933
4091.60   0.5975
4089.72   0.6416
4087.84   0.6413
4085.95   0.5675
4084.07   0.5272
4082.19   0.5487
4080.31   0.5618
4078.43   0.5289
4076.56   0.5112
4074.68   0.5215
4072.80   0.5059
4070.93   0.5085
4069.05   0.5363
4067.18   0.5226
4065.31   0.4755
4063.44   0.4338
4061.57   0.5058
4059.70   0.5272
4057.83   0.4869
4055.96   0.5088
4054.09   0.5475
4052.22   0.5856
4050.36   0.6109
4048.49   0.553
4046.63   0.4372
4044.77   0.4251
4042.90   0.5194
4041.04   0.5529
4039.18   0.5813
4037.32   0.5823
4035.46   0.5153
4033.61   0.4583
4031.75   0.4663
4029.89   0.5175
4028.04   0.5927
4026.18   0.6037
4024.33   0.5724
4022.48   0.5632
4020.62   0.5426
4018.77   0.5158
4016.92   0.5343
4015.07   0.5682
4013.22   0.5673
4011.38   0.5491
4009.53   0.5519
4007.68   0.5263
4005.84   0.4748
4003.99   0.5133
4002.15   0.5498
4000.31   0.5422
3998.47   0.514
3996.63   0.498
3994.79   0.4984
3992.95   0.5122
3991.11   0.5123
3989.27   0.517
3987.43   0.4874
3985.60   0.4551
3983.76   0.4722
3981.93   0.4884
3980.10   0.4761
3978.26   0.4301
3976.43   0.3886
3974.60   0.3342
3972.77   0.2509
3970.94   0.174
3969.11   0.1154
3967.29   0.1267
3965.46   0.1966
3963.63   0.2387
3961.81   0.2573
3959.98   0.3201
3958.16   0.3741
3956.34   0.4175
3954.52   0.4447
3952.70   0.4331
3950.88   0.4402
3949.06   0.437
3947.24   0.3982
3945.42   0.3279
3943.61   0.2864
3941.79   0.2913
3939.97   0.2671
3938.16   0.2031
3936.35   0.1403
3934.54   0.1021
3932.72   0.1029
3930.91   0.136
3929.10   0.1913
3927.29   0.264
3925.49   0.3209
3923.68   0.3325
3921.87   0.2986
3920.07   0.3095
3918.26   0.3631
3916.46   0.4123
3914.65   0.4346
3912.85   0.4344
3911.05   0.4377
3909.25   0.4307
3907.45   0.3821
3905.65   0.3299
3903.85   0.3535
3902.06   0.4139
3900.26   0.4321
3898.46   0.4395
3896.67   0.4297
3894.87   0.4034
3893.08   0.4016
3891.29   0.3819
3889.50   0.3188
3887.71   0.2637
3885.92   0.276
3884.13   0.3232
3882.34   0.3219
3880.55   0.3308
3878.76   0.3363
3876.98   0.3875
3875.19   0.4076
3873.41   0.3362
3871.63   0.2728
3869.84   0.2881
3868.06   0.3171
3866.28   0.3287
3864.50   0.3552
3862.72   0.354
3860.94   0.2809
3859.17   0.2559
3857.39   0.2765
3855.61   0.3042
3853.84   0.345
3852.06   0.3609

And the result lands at -1.9 angstrom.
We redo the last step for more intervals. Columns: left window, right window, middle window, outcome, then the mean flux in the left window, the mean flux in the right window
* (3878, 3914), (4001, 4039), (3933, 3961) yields 7.8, 0.373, 0.539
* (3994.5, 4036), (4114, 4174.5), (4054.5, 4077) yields 1.8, 0.533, 0.575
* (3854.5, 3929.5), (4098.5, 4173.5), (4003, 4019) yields -2.8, 0.347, 0.569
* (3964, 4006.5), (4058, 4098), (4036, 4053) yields -1.5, 0.412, 0.539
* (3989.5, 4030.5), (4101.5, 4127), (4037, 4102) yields 2.8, 0.537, 0.572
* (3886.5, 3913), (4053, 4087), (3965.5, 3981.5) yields 5.7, 0.388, 0.519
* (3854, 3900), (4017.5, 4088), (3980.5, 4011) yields -2.6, 0.337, 0.529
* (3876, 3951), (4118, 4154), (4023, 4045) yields -3.7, 0.329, 0.57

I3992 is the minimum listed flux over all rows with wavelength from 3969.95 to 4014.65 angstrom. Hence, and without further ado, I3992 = 0.174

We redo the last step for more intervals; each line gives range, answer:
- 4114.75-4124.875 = 0.5649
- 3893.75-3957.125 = 0.1021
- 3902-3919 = 0.3299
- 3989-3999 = 0.498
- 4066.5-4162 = 0.4525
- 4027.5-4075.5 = 0.4251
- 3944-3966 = 0.1966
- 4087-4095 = 0.5933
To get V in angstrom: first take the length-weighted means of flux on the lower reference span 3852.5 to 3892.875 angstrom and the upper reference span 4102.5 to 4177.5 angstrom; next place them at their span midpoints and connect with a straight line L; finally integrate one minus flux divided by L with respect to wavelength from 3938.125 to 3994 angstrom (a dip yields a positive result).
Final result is 6.95 angstrom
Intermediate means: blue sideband 0.323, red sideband 0.572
